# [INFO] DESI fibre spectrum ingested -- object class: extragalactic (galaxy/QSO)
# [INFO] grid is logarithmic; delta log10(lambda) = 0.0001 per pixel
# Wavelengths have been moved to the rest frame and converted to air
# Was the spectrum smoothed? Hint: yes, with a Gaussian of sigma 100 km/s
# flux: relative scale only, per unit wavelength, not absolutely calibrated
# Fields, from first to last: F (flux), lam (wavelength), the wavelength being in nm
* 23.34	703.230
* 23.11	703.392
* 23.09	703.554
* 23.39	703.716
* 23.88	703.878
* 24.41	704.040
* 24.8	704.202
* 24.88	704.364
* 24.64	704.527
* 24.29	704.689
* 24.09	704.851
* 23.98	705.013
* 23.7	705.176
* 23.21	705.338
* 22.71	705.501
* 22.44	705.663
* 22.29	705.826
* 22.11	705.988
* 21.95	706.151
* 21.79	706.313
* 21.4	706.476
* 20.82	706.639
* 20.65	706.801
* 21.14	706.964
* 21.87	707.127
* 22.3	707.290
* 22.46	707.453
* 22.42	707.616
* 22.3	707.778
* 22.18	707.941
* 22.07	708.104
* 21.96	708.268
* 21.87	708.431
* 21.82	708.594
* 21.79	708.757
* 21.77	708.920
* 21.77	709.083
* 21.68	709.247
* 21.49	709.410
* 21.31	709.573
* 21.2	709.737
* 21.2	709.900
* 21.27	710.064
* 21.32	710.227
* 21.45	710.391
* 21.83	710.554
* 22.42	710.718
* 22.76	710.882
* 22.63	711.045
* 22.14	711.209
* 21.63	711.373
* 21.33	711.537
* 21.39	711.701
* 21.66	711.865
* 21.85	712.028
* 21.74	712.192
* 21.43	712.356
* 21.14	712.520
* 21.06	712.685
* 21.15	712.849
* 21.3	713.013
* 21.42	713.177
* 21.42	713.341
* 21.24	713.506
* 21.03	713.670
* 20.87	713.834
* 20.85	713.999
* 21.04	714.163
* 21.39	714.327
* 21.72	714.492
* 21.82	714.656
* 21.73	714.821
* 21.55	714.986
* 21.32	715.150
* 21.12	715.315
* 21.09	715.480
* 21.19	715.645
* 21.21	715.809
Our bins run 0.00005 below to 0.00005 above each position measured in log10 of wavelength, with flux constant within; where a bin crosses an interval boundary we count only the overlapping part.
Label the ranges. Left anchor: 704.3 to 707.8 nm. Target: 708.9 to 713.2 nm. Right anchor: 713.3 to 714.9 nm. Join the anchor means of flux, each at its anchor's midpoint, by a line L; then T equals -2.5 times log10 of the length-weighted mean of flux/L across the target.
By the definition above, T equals 0.01 mag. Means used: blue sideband 22.6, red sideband 21.3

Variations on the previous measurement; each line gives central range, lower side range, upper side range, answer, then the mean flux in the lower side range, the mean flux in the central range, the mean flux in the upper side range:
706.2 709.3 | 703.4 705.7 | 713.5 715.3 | 0.06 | 23.8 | 21.8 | 21.3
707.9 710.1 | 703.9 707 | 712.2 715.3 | 0.03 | 23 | 21.7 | 21.3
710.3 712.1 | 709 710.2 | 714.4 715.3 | -0.02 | 21.4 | 21.9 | 21.6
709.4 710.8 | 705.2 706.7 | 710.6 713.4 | 0.02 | 22.2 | 21.5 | 21.7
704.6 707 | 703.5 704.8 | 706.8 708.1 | 0.03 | 24.2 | 22.5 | 22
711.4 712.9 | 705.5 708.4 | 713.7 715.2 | 0.01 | 21.9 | 21.4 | 21.4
